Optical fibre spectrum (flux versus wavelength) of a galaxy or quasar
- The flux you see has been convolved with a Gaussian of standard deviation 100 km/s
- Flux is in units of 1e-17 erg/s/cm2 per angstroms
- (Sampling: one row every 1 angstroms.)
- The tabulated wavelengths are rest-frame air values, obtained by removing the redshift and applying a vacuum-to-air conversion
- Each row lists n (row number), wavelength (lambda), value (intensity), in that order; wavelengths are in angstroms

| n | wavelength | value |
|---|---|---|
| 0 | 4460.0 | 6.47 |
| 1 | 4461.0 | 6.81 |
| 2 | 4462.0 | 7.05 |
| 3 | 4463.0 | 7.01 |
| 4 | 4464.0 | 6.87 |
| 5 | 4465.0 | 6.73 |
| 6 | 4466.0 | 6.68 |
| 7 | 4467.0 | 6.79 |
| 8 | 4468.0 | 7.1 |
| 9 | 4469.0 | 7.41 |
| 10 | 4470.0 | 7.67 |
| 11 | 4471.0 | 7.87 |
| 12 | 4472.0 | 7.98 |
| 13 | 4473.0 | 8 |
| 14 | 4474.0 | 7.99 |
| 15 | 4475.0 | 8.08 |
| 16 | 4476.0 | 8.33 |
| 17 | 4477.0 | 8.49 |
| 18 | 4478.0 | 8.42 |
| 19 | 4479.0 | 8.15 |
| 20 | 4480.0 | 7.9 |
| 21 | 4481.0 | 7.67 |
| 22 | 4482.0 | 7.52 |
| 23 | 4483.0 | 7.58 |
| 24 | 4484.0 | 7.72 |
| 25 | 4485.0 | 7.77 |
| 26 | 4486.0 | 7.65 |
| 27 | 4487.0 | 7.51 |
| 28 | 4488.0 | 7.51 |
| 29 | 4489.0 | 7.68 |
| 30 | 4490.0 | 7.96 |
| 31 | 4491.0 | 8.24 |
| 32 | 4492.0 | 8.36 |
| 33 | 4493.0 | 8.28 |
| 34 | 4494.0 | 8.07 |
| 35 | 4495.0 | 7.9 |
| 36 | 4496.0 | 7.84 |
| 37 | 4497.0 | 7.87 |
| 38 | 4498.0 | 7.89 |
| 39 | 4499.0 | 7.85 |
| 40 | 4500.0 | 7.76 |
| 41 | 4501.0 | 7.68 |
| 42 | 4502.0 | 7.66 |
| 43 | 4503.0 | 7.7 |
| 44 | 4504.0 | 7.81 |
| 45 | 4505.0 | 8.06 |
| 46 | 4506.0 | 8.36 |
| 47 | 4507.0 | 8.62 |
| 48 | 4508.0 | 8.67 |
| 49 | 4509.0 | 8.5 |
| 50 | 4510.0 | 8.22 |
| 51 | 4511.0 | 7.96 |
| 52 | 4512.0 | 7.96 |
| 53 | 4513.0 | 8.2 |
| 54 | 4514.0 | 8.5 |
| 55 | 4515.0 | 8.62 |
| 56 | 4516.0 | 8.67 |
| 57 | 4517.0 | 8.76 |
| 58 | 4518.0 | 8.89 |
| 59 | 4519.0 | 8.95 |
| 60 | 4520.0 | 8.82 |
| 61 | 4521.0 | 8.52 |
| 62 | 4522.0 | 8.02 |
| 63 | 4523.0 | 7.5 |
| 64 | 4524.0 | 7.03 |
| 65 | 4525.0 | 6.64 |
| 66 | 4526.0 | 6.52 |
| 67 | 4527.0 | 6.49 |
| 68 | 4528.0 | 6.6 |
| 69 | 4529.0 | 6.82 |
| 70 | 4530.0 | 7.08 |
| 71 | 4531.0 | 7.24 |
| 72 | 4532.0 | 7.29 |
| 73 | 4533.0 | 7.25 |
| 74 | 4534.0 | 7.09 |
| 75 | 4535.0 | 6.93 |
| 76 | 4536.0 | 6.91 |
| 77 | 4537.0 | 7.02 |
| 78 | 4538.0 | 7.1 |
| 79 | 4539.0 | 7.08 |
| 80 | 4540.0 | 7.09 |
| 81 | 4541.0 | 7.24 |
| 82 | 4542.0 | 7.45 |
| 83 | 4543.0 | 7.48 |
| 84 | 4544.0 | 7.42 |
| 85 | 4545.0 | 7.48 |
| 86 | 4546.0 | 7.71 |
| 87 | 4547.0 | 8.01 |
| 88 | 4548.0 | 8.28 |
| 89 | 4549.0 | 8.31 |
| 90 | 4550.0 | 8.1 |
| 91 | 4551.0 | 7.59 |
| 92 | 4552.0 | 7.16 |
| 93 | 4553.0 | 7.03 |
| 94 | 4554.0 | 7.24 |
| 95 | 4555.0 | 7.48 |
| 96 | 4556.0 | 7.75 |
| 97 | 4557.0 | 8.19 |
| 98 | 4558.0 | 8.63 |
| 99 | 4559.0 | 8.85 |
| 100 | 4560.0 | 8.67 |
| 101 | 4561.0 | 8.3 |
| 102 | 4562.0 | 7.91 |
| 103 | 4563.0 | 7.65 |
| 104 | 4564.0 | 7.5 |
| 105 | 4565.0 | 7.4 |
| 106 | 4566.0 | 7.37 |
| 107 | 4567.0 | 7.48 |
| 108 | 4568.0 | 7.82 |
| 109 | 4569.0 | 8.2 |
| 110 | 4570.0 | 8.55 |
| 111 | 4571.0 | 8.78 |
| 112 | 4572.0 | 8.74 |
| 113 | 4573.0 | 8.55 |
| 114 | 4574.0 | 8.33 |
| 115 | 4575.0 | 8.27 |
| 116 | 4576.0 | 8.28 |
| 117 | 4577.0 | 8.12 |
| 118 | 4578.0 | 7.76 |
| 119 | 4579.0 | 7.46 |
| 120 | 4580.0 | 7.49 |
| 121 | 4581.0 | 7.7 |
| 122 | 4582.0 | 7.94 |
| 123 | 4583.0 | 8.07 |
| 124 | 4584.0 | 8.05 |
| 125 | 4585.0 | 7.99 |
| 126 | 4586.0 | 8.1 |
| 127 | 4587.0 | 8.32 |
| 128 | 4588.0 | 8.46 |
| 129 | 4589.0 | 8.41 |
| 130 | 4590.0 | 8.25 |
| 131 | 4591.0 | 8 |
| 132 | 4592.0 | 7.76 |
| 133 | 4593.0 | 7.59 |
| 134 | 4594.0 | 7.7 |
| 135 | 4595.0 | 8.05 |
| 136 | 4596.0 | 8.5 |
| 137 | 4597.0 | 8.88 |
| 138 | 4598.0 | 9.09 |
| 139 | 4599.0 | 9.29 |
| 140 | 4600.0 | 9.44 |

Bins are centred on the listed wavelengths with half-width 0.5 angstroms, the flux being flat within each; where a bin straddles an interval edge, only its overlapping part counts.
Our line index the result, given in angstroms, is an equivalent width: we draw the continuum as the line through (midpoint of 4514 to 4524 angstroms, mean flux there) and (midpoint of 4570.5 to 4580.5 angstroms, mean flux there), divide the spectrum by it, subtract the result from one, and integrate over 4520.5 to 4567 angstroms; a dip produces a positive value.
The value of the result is 4.70 angstroms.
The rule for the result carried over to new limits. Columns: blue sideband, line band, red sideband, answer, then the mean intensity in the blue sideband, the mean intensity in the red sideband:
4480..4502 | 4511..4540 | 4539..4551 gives 0.50 angstroms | 7.82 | 7.66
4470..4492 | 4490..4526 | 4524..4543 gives -3.19 angstroms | 7.91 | 7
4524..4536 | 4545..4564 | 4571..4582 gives -0.96 angstroms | 6.91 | 8.1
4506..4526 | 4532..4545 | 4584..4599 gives 1.65 angstroms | 8.22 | 8.25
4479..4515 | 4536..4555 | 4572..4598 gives 1.36 angstroms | 7.97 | 8.11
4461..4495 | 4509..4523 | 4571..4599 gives -1.02 angstroms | 7.69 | 8.17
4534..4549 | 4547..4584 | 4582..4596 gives -1.15 angstroms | 7.39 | 8.07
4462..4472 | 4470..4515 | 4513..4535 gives -3.68 angstroms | 7.16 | 7.68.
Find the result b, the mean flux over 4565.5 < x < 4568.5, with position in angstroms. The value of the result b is 7.56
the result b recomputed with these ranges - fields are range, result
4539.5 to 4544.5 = 7.34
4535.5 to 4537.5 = 6.96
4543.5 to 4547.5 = 7.65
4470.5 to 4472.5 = 7.93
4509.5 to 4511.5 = 8.09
